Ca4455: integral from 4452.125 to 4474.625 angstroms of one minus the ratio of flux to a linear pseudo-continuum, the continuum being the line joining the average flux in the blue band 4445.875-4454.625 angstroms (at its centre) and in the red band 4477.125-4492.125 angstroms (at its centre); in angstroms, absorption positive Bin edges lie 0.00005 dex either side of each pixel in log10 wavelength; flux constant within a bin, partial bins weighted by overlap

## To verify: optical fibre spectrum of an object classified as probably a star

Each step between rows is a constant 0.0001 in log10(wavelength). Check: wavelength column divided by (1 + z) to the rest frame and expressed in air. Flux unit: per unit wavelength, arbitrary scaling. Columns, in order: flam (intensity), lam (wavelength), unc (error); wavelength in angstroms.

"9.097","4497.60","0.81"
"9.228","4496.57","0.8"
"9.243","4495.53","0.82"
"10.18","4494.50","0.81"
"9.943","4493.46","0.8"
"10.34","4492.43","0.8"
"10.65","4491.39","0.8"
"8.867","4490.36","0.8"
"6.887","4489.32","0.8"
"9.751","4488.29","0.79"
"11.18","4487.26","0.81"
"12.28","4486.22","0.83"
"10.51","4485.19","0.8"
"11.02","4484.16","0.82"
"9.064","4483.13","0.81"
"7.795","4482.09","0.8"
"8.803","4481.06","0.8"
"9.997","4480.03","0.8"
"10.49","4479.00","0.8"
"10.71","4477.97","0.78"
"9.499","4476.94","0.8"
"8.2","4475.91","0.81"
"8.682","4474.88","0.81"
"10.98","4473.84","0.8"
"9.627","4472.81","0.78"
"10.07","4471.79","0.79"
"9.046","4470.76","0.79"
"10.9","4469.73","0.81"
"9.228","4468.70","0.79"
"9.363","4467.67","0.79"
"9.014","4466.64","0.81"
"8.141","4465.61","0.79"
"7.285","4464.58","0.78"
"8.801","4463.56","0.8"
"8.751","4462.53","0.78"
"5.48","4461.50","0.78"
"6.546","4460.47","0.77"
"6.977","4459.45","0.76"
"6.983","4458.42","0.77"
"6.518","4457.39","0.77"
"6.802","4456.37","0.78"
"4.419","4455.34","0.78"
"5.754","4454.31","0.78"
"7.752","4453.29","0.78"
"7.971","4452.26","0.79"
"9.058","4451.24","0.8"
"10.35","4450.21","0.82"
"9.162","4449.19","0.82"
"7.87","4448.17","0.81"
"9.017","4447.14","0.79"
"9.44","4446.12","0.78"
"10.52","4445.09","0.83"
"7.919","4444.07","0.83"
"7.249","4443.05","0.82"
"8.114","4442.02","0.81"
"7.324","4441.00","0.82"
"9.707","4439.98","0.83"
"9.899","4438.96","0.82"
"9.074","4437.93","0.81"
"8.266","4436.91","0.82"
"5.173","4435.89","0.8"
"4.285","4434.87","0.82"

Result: 2.6 angstroms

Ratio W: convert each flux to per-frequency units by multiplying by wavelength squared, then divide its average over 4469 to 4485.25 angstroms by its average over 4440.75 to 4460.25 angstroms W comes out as 1.25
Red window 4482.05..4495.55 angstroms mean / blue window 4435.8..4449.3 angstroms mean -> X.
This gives 1.16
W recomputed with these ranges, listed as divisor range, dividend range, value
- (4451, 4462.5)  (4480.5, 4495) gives 1.47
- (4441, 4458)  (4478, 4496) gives 1.26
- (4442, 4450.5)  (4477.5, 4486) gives 1.13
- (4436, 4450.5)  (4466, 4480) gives 1.12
